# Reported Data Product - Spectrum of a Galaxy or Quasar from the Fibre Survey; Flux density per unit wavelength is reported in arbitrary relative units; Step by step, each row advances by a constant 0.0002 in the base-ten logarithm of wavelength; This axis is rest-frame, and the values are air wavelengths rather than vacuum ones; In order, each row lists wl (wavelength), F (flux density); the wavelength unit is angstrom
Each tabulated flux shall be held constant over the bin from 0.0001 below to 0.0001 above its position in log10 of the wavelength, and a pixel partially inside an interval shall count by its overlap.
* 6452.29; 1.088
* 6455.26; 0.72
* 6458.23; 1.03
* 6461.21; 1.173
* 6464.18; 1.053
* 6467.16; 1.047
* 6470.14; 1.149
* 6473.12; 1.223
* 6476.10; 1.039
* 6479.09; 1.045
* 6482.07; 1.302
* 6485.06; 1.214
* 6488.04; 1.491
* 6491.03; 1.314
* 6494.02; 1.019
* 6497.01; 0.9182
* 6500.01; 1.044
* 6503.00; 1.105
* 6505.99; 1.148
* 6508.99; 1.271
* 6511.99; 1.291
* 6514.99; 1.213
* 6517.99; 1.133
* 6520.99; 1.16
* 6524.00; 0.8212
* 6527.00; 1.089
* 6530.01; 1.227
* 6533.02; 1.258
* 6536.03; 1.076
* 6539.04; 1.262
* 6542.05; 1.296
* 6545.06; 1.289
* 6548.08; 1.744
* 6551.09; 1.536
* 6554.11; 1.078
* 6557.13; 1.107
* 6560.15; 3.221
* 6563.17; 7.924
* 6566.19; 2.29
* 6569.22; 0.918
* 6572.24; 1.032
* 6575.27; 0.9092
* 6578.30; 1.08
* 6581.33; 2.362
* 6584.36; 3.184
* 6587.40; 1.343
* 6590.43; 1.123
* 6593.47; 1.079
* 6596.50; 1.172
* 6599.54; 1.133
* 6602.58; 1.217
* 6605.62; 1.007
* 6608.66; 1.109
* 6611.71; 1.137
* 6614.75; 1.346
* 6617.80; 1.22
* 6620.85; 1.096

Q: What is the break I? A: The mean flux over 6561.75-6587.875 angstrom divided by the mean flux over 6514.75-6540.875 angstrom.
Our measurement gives 2.07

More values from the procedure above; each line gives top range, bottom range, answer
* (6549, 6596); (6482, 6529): 1.72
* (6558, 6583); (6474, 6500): 2.10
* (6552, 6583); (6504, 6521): 1.81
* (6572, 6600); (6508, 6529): 1.29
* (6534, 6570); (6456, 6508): 1.83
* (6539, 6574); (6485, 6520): 1.77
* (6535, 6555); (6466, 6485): 1.17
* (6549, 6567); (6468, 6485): 2.47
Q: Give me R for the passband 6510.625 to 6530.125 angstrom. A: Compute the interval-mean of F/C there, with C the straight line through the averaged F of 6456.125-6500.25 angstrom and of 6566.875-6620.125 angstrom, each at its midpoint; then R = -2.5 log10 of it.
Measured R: 0.073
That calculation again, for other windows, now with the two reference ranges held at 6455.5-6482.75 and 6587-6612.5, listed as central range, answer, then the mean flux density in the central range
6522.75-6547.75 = -0.07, 1.2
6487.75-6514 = -0.06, 1.16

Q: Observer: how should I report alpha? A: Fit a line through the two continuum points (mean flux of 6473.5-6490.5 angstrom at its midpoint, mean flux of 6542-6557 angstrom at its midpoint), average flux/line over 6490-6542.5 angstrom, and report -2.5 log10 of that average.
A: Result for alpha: 0.14 mag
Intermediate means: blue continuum 1.22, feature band 1.14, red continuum 1.37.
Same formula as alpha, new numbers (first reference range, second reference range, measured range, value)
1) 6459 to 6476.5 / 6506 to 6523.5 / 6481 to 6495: -0.118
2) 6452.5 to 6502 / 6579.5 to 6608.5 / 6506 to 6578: -0.196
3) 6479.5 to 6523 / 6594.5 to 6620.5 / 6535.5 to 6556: -0.140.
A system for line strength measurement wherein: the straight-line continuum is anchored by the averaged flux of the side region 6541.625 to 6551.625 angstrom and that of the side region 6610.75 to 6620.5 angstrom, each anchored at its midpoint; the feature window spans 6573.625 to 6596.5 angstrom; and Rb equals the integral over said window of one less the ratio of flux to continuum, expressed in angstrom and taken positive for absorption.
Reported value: -3.69 angstrom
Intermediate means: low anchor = 1.48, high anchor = 1.22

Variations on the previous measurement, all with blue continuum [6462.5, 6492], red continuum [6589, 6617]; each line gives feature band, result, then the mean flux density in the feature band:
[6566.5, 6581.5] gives -1.1 angstrom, 1.24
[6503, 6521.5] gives -0.3 angstrom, 1.2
